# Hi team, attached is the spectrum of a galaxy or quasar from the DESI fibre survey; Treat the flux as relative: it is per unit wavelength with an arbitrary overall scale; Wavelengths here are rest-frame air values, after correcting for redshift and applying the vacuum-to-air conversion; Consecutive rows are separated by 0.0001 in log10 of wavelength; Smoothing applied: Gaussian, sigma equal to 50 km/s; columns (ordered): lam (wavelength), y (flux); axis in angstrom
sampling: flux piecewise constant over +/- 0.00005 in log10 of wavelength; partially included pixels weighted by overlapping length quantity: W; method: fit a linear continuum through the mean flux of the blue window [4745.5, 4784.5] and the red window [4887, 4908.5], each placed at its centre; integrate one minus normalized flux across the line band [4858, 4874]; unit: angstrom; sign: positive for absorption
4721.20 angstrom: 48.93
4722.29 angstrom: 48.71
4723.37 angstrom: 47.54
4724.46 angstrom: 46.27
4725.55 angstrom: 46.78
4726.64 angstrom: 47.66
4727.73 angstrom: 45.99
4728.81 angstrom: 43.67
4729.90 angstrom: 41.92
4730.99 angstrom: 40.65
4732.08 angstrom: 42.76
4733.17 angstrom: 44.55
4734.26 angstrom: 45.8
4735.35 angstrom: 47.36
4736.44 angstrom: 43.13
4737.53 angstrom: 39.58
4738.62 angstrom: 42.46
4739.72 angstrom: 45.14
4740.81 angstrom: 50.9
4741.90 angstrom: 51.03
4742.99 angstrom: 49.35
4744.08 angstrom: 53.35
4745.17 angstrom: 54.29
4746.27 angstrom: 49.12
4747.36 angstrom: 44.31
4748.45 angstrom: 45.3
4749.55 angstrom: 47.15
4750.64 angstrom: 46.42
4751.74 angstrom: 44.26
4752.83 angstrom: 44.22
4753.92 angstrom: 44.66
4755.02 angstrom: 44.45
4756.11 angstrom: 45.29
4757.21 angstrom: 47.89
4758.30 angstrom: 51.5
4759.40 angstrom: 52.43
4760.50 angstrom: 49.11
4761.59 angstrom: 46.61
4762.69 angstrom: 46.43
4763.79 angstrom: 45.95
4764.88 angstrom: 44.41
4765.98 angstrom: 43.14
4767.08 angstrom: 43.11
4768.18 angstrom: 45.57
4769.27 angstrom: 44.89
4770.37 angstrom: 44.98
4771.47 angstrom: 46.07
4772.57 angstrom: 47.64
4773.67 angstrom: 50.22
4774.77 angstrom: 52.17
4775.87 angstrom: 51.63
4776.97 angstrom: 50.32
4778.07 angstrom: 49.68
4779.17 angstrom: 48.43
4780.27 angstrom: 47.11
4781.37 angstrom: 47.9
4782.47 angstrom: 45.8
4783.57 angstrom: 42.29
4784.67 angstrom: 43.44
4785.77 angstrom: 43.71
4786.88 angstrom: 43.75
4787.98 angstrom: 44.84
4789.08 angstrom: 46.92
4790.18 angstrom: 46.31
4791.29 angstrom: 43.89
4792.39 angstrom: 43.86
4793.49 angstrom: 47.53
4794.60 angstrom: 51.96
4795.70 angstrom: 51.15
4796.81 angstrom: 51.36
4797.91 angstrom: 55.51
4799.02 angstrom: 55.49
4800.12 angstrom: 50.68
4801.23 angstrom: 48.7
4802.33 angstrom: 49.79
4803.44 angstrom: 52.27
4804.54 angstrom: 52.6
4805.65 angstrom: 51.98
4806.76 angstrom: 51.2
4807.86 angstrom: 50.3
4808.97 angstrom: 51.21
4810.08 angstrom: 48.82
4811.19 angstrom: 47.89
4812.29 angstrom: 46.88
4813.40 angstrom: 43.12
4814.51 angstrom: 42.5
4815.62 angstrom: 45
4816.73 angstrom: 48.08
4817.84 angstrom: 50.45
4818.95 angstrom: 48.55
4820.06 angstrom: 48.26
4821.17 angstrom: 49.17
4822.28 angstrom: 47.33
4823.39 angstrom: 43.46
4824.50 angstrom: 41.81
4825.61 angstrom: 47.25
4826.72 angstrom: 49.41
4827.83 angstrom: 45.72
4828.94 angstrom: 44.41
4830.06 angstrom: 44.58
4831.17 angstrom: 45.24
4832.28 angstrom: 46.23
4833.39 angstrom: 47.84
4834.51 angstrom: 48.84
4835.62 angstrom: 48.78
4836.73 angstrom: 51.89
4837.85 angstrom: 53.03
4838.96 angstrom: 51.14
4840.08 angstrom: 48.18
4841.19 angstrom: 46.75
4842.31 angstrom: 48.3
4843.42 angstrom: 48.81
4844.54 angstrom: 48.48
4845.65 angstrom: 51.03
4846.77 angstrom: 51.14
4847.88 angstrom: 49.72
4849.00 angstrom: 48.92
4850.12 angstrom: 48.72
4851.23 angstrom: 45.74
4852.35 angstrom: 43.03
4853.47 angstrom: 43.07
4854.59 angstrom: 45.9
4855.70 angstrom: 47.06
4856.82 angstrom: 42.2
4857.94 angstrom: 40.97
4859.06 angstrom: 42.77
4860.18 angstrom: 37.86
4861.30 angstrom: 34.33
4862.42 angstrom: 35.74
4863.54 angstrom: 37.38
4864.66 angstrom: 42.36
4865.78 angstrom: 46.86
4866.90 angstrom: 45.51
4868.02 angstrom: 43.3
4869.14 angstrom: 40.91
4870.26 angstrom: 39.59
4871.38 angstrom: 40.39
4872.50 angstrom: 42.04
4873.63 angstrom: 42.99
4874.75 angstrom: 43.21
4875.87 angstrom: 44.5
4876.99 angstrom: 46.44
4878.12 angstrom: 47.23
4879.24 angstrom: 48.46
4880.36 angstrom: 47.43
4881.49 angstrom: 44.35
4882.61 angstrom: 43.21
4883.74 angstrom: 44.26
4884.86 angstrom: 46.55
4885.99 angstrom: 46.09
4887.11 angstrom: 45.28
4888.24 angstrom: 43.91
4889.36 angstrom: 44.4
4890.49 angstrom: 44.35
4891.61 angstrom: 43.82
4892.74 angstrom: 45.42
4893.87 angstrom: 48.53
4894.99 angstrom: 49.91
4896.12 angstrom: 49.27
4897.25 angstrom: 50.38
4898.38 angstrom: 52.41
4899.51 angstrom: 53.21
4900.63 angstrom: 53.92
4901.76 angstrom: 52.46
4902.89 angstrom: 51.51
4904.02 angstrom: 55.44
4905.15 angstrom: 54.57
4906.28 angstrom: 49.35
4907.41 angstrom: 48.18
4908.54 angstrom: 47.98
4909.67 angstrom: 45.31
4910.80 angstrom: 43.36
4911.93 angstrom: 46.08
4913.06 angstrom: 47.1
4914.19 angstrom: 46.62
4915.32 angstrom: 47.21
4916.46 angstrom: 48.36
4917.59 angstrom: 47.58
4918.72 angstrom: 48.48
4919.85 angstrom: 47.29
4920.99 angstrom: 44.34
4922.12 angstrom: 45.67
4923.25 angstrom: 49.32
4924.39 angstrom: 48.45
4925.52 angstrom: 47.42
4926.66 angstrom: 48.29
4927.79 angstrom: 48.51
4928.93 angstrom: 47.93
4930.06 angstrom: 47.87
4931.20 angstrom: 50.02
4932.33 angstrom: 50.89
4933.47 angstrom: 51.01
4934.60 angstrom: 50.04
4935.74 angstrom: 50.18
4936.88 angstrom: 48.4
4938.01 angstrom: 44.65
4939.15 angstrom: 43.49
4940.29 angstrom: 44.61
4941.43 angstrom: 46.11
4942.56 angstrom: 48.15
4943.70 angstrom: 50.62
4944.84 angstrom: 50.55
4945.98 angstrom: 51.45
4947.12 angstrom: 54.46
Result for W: 2.6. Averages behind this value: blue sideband 46.9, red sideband 49.3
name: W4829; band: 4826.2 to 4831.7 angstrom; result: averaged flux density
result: 45.8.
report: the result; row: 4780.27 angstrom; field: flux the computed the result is 47.11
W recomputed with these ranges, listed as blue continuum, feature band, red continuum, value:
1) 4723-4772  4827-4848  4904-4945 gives -0.6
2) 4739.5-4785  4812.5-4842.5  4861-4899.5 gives -0.9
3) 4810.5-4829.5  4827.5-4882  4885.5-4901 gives 2.1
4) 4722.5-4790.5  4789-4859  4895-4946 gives -0.9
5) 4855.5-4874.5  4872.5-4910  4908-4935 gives -2.9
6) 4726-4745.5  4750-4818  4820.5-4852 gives -1.1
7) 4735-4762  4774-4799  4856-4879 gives -1.3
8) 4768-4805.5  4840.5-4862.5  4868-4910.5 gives 1.0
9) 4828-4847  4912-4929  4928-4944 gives 0.2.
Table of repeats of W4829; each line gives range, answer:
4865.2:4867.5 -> 46.1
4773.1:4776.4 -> 51.3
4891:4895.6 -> 47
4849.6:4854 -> 45.1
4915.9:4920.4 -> 48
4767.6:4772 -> 45.4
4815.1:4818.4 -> 47.8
